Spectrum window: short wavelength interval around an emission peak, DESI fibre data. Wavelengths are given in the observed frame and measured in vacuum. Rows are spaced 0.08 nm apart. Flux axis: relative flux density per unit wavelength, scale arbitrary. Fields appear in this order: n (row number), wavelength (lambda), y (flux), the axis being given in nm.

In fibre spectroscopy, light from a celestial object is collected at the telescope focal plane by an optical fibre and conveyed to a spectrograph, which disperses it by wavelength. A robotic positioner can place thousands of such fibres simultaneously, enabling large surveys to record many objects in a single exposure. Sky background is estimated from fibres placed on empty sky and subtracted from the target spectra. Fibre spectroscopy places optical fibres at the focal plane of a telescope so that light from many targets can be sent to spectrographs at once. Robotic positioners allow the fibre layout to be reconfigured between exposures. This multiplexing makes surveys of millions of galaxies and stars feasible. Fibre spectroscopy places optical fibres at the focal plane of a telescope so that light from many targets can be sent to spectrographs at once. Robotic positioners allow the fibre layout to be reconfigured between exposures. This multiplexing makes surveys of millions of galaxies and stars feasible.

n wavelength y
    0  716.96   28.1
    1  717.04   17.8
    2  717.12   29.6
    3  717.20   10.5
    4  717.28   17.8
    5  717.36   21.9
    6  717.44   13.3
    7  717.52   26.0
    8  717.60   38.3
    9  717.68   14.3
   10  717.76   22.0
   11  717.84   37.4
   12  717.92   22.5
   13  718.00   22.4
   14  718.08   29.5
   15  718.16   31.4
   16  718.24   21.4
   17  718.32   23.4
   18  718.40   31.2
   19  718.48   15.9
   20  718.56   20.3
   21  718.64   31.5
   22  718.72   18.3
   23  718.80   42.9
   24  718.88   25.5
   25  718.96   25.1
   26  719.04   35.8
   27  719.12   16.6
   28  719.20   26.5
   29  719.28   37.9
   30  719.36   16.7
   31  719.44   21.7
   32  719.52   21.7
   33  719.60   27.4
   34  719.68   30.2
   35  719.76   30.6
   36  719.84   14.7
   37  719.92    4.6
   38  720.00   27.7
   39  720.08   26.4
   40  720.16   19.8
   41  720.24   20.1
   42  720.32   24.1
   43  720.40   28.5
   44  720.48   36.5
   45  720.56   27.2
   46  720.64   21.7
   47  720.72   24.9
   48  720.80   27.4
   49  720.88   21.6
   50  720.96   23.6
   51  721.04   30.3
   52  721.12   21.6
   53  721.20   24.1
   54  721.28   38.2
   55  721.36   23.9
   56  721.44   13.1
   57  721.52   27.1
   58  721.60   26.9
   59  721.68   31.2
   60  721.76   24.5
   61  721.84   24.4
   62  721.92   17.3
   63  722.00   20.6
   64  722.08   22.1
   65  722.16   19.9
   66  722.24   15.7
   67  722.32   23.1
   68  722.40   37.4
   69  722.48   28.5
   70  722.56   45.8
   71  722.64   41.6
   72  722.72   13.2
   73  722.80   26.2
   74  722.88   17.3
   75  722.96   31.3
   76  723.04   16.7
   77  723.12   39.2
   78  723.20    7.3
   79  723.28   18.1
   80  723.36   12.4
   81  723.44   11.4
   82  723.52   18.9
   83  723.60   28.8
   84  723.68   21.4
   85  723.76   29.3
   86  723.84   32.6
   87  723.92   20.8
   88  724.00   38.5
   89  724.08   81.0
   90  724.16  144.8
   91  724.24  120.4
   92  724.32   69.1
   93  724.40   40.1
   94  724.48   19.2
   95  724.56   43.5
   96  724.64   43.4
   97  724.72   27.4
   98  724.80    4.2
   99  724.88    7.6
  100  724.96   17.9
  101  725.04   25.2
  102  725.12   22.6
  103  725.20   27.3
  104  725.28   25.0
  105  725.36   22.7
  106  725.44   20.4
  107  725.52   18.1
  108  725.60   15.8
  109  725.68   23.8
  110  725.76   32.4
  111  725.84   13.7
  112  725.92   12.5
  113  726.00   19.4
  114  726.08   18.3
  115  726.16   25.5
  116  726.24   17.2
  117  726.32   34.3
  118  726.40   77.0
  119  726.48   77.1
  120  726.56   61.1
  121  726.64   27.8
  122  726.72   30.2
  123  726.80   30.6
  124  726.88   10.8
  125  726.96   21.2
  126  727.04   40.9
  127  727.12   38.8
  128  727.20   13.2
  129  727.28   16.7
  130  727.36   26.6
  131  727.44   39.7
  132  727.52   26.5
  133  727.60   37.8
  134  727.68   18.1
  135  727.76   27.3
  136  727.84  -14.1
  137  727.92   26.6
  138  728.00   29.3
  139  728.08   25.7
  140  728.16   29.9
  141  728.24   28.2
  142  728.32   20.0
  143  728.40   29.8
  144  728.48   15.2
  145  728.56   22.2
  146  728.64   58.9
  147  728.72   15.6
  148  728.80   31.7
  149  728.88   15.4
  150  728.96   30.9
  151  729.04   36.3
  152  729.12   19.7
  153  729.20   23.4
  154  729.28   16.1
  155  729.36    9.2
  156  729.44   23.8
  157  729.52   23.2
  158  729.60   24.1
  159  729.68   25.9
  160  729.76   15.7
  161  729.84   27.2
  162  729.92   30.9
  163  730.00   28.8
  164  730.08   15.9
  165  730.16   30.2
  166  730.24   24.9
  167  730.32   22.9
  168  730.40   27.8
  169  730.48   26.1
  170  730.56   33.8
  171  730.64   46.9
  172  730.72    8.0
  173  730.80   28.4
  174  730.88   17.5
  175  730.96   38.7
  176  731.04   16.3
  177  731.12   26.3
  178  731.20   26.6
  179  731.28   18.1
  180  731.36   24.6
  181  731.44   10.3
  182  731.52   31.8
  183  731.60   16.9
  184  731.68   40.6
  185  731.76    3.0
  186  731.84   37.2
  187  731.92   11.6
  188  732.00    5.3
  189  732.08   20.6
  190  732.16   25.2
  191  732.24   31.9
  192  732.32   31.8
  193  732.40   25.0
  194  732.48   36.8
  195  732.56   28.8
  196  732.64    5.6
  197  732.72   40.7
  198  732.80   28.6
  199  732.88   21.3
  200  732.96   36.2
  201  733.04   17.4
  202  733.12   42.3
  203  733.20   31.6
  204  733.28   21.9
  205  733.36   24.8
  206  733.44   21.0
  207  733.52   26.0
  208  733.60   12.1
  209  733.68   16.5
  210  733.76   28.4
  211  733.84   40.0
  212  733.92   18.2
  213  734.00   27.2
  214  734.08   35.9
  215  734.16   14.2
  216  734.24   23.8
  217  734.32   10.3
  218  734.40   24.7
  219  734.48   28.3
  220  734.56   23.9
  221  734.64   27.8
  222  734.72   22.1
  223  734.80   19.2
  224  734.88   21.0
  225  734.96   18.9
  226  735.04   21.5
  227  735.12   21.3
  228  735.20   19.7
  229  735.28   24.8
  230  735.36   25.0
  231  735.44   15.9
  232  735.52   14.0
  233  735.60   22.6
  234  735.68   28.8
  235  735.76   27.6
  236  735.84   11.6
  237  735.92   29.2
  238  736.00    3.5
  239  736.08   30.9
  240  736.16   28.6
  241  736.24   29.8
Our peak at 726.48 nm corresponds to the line [N II] 6583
